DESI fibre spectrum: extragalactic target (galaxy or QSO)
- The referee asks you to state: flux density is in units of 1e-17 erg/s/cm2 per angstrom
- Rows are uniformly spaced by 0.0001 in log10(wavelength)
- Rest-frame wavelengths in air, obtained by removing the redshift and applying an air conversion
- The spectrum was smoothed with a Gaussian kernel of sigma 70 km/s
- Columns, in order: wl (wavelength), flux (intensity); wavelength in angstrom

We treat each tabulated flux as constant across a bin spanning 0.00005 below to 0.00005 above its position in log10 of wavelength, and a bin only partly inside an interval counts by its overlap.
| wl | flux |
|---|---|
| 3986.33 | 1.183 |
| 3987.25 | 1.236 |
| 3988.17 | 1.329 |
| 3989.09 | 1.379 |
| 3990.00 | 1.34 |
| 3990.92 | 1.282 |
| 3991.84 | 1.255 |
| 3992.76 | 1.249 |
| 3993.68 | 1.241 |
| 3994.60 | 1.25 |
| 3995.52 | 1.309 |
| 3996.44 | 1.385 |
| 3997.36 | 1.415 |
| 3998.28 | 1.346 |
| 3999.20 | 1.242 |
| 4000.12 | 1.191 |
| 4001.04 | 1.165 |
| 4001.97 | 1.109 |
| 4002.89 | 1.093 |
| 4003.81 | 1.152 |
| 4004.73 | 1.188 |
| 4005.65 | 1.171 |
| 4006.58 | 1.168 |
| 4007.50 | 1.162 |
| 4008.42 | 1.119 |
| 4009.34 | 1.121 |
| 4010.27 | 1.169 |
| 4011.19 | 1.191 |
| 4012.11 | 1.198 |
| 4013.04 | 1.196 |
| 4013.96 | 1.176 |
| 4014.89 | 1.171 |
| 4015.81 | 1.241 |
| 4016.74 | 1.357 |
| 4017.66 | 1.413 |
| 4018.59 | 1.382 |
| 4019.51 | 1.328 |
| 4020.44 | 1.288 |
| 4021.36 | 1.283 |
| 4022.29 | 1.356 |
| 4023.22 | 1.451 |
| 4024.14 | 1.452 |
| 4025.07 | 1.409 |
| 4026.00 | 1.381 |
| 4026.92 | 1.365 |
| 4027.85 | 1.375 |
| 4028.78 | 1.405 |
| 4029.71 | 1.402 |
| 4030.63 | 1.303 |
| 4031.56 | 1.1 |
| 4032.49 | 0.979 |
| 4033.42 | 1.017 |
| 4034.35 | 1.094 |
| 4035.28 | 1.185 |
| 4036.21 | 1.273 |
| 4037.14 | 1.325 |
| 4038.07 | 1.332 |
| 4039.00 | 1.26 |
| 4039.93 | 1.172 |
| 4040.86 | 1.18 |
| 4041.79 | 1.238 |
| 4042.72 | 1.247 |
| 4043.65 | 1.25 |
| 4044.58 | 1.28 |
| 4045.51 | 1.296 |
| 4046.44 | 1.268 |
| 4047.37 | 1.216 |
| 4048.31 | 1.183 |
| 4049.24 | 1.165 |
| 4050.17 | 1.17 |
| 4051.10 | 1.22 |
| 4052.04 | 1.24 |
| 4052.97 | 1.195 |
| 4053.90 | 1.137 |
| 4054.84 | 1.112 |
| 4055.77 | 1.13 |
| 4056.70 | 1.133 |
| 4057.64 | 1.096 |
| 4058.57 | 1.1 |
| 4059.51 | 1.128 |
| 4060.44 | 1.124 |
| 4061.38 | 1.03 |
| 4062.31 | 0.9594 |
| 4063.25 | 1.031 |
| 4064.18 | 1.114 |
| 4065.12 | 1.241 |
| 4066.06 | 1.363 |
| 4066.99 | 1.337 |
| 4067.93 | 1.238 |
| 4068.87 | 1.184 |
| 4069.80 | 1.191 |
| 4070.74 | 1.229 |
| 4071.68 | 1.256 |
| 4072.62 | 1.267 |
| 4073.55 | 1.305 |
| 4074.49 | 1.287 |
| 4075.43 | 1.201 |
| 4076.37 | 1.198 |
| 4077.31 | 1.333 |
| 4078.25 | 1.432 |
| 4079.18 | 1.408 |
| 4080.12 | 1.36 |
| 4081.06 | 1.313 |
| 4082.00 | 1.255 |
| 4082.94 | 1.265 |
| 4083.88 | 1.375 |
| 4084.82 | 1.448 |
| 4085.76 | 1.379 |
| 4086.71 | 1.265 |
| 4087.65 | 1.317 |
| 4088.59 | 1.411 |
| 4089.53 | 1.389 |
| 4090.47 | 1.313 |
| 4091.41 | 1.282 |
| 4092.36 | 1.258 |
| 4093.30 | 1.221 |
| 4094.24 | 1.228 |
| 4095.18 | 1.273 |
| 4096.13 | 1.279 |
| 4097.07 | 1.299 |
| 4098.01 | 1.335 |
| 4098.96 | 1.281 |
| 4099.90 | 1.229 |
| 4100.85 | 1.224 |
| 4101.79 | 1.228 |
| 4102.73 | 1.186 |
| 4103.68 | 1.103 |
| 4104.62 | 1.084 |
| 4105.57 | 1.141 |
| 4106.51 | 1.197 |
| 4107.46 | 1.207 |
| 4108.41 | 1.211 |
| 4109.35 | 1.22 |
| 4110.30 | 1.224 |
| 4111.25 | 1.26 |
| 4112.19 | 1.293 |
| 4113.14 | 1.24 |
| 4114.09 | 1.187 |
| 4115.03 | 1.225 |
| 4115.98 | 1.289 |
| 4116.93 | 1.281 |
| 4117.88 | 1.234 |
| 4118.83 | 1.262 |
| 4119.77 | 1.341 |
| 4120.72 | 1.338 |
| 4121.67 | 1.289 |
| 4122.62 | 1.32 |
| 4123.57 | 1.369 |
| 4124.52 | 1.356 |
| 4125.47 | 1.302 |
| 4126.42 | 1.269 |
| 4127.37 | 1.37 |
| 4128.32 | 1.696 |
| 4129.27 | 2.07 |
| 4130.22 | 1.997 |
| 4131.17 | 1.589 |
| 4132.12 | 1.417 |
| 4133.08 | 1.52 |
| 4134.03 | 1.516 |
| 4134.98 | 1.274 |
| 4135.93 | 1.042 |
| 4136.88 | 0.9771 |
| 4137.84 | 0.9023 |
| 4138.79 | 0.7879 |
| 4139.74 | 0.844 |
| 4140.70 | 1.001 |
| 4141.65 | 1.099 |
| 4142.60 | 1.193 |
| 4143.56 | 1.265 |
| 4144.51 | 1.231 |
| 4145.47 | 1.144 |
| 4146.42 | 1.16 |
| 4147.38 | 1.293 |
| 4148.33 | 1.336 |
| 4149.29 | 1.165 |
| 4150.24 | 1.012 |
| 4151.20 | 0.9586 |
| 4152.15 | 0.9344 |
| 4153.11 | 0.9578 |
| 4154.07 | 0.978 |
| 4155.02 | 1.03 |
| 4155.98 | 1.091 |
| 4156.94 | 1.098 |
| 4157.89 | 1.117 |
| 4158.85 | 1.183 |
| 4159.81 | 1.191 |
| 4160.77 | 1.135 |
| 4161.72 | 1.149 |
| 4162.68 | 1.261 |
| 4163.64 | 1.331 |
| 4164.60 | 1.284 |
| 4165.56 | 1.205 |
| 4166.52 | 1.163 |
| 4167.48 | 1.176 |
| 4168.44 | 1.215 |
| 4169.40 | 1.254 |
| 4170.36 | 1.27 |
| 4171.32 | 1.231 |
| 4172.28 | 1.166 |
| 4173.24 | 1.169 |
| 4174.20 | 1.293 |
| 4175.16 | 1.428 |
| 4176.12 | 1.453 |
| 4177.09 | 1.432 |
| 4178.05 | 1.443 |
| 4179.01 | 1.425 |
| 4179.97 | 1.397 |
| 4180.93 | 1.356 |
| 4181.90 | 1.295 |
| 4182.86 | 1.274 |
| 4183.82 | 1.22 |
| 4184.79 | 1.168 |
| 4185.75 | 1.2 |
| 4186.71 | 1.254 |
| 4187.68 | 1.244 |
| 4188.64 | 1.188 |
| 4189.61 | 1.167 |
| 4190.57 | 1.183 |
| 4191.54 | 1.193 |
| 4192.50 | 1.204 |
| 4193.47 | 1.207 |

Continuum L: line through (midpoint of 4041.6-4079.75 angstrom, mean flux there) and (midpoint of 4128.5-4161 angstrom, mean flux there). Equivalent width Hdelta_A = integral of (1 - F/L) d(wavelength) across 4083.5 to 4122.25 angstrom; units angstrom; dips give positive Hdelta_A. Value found -2.0 angstrom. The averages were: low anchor 1.21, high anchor 1.2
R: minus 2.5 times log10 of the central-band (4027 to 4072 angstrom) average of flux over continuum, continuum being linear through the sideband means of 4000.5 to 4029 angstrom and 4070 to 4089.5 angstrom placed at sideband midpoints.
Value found 0.08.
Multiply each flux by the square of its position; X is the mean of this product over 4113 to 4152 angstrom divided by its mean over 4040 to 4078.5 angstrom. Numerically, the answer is 1.10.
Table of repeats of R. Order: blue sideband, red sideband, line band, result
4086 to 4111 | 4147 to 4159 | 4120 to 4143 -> -0.14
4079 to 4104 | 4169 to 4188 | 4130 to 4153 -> 0.10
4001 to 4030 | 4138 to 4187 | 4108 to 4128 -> -0.06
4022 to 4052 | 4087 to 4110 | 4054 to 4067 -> 0.12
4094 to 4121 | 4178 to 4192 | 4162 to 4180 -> -0.03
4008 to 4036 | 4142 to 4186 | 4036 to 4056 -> 0.03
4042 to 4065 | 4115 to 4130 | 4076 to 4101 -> -0.03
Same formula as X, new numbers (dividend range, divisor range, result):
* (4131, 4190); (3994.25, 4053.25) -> 1.03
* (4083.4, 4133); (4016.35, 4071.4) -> 1.11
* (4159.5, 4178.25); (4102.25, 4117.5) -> 1.07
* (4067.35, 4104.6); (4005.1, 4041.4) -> 1.05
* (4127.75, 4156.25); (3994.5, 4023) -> 1.05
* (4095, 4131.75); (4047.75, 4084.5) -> 1.11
